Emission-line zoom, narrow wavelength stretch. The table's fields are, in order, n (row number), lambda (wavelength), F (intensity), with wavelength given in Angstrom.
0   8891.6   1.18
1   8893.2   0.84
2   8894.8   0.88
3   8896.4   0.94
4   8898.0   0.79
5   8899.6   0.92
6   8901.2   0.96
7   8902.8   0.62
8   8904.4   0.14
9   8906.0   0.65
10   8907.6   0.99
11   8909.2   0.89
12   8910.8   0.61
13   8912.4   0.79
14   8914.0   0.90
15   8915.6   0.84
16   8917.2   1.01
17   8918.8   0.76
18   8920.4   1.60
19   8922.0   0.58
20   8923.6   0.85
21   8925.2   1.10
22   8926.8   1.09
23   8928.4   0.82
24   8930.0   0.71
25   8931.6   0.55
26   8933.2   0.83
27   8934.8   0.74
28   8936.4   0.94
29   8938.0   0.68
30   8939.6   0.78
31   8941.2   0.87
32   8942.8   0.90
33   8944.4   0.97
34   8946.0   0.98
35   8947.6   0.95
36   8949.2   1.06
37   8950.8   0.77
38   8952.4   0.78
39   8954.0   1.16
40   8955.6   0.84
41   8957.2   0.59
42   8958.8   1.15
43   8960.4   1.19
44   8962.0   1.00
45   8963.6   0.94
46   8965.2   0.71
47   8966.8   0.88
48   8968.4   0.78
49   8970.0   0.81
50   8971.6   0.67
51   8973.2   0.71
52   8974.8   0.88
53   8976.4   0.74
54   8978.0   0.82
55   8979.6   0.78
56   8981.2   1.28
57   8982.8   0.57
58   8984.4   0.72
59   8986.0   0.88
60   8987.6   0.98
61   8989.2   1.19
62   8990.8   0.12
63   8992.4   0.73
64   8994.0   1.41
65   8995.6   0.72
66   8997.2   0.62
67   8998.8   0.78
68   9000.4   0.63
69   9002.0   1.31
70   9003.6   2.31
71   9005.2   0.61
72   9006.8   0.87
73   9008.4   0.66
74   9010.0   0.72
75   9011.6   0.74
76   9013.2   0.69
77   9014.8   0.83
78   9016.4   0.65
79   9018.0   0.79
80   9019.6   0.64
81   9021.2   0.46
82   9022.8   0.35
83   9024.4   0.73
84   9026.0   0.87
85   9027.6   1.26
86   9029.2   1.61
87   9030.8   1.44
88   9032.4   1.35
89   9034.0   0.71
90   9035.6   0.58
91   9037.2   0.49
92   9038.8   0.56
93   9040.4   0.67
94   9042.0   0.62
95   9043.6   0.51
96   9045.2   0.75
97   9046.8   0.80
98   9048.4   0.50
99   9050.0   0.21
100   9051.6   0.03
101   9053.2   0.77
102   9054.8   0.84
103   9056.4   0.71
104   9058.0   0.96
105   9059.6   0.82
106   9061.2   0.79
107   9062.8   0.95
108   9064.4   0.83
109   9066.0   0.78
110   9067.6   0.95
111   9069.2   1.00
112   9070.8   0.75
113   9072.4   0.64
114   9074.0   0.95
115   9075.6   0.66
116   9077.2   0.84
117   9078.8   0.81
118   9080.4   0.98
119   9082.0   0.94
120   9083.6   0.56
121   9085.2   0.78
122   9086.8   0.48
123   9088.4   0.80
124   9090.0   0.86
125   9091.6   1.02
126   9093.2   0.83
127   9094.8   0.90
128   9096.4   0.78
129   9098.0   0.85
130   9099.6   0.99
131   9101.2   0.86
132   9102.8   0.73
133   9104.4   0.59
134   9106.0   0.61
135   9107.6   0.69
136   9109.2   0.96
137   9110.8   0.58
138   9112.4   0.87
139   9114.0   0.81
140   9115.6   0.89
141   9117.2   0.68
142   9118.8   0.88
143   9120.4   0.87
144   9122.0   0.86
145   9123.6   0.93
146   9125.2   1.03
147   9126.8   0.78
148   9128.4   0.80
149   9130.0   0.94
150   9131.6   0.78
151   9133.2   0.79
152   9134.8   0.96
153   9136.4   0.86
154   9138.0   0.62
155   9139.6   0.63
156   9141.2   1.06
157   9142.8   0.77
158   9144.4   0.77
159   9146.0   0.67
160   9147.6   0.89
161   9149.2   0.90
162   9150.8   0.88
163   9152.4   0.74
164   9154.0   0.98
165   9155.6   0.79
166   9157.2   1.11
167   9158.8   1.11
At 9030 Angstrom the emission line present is H-beta 4861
